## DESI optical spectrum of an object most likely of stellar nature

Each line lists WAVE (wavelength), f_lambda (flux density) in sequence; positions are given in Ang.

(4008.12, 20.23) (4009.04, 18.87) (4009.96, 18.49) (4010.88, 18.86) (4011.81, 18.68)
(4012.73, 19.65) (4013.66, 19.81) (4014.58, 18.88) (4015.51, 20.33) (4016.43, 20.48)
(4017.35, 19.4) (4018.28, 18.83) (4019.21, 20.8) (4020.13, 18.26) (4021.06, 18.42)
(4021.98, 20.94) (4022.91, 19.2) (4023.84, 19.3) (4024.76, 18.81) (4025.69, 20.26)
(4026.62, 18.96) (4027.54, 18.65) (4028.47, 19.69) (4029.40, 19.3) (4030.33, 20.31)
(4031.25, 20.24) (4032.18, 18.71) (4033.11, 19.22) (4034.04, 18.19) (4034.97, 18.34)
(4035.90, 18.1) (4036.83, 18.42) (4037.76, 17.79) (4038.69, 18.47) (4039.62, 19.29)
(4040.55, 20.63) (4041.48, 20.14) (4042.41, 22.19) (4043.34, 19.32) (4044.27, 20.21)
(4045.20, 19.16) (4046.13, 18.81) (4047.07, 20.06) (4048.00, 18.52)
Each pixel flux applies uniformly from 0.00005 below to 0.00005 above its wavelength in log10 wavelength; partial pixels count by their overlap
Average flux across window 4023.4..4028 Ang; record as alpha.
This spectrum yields 19.2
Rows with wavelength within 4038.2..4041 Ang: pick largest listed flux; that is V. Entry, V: 20.63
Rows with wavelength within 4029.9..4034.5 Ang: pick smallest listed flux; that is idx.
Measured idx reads 18.19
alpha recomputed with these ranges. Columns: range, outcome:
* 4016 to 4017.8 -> 20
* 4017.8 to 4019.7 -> 19.7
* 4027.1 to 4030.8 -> 19.5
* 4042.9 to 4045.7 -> 19.6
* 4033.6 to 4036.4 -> 18.2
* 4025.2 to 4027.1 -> 19.6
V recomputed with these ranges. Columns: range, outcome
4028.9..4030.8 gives 20.31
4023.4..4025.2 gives 19.3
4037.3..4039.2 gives 18.47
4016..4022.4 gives 20.94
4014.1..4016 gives 20.33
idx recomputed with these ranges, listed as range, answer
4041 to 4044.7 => 19.32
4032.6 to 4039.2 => 17.79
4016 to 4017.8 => 19.4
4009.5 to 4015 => 18.49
